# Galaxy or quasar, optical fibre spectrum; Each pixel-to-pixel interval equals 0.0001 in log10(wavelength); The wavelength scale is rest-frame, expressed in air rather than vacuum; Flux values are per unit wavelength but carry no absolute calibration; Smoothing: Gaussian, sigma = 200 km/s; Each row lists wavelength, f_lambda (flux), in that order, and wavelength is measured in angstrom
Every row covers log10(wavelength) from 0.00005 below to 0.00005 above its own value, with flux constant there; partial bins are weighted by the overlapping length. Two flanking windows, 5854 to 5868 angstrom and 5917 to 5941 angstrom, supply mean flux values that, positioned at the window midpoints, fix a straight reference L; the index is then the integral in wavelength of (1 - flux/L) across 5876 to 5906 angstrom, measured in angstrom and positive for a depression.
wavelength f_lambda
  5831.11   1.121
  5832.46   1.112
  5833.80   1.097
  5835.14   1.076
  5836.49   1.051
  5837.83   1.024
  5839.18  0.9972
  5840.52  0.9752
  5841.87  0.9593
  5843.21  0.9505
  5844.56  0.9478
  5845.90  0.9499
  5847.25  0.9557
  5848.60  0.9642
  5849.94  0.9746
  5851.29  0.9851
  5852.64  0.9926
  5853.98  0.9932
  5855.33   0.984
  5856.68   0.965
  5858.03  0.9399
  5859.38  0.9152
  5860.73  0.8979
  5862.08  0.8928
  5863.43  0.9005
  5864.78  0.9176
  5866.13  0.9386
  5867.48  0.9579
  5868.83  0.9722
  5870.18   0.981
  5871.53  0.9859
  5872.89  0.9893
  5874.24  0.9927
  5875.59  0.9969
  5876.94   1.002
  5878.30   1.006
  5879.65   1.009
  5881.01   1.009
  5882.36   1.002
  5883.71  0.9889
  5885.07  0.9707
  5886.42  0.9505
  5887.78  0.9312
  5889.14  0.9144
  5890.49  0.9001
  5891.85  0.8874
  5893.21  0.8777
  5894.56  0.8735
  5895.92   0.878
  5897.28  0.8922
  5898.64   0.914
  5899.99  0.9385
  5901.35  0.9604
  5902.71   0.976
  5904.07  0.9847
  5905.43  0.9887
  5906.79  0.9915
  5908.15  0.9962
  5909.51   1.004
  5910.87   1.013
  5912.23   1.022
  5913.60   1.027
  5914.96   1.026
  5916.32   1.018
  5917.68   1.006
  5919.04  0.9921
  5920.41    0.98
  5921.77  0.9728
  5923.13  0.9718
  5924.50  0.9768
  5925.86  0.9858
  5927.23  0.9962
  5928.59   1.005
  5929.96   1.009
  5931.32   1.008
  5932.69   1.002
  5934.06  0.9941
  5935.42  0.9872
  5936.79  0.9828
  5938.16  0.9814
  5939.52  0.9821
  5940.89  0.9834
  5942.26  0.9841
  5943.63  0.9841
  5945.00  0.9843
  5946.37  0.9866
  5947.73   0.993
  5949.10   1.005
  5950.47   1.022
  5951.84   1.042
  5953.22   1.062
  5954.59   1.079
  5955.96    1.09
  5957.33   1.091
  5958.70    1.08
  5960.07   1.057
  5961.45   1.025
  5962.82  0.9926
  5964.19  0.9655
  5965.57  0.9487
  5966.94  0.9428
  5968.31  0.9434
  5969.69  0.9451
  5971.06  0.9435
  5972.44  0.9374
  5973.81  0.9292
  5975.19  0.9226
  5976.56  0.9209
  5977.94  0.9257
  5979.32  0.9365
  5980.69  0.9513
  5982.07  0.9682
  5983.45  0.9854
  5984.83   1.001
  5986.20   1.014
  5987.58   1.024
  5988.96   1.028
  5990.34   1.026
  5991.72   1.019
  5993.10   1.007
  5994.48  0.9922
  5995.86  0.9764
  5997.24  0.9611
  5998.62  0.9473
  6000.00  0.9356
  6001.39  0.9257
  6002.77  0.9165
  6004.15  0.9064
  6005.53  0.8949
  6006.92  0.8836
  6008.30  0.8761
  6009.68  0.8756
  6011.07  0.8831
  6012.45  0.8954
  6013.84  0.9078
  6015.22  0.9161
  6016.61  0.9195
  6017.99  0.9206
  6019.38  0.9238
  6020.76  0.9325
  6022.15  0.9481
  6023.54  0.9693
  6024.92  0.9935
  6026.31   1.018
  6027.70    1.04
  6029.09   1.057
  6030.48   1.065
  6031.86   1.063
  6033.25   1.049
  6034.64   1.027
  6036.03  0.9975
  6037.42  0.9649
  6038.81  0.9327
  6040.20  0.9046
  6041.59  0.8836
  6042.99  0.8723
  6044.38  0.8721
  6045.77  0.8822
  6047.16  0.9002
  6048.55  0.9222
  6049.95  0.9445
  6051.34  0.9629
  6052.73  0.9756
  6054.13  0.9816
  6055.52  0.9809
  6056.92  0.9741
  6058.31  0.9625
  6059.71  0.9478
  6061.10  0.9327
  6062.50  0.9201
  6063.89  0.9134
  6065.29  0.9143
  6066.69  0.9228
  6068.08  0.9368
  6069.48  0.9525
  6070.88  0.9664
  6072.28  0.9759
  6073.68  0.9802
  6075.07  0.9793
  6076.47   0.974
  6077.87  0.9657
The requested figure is 0.3 angstrom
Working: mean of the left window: 0.933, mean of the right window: 0.99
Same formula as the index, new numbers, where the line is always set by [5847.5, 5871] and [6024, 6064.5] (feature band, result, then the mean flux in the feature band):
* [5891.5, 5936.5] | -0.9 angstrom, 0.975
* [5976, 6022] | 0.7 angstrom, 0.945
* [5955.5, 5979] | -0.5 angstrom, 0.978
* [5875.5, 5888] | -0.5 angstrom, 0.988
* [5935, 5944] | -0.2 angstrom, 0.983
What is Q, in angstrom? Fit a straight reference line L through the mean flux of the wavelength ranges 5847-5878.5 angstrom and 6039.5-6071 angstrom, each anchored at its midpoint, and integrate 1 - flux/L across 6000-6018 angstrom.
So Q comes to 0.7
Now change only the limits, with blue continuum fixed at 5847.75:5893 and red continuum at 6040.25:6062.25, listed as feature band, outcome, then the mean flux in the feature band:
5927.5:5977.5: -2.5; 0.994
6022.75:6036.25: -1.3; 1.03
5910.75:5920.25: -0.6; 1.01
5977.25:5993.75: -0.9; 0.99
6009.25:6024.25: 0.3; 0.918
